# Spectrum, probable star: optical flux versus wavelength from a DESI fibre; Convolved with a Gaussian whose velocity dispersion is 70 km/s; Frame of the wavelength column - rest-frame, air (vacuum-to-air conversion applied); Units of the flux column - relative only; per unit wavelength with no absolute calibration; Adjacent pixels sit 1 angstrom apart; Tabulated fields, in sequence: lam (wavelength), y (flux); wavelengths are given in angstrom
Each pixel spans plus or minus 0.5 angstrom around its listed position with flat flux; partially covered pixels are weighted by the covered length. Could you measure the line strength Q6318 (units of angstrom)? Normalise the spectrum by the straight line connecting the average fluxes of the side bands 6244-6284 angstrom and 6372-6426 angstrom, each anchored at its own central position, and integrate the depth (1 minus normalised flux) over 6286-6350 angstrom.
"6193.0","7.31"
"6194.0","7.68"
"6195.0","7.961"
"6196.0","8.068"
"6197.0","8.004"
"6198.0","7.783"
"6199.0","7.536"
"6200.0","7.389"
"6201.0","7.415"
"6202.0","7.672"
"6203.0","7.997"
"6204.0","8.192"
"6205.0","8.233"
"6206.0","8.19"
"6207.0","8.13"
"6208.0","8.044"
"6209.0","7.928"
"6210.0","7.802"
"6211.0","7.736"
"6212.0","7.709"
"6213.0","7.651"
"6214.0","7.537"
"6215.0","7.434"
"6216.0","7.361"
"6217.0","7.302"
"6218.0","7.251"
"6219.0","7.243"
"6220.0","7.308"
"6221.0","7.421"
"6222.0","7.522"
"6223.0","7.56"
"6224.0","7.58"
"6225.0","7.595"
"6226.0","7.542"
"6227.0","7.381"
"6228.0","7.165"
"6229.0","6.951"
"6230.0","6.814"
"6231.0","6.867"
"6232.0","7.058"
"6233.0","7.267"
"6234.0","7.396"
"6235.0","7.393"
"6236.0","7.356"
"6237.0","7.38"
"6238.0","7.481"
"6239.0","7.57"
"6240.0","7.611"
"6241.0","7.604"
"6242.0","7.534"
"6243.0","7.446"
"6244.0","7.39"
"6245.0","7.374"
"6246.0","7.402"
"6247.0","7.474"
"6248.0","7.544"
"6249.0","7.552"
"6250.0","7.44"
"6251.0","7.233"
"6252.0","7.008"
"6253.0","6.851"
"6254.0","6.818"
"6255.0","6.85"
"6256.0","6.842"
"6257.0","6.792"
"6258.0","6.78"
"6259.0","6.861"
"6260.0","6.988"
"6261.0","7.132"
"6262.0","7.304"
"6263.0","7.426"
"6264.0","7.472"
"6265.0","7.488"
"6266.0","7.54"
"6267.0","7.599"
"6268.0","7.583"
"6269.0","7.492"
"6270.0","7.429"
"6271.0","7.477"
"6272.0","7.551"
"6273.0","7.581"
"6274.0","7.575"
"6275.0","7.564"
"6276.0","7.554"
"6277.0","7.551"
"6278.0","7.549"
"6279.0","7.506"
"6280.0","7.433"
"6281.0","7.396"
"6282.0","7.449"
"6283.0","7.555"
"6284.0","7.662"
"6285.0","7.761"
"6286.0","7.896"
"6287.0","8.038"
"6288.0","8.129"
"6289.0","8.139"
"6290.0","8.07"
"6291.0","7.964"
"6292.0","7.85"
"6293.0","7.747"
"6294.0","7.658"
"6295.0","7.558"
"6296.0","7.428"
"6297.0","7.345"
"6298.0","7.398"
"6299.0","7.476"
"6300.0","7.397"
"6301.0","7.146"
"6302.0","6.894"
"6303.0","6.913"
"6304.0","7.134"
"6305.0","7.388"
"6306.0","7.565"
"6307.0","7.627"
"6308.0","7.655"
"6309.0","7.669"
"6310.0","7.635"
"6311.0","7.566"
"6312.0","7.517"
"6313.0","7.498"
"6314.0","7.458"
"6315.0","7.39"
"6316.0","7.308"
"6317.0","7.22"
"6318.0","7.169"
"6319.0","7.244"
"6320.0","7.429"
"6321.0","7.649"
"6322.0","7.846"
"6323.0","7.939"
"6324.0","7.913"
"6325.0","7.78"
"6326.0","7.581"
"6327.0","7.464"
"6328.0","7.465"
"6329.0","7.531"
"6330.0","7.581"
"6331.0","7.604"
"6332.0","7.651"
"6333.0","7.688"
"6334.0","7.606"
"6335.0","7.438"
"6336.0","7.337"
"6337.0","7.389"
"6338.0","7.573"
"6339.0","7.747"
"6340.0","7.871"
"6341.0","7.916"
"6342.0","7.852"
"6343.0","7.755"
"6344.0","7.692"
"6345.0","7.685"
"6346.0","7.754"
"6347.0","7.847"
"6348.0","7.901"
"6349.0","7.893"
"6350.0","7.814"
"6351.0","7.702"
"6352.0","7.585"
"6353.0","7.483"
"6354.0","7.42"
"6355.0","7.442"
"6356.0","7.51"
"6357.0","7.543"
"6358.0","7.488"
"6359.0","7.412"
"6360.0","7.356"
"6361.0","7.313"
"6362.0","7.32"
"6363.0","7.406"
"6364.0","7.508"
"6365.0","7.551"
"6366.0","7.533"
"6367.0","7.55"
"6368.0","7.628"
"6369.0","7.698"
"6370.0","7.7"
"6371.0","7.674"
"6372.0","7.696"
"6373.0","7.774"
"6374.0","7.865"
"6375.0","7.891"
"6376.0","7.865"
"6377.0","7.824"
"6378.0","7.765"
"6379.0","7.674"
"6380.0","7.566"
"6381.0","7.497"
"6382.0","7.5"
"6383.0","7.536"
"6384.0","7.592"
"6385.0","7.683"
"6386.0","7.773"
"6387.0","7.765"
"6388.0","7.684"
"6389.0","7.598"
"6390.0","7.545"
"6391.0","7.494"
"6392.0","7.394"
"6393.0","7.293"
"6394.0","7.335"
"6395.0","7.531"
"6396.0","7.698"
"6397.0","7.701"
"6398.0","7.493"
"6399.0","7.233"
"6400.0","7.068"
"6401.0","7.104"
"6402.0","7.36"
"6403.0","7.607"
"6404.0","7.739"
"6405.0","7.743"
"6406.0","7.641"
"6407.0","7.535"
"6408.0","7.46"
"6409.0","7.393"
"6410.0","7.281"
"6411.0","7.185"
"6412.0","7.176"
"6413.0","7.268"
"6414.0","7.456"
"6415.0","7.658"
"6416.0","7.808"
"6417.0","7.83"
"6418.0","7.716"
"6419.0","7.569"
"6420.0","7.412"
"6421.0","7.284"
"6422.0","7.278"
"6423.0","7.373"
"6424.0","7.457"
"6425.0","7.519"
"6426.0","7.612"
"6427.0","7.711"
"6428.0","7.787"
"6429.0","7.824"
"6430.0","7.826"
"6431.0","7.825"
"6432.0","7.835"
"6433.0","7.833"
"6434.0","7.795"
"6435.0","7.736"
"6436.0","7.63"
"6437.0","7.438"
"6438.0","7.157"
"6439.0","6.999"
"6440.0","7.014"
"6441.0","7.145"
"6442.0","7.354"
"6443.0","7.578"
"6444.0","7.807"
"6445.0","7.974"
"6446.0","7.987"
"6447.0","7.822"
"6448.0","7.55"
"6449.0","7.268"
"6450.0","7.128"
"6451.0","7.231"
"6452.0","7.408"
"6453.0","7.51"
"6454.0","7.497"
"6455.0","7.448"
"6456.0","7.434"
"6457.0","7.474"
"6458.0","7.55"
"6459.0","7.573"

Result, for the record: -1.6 angstrom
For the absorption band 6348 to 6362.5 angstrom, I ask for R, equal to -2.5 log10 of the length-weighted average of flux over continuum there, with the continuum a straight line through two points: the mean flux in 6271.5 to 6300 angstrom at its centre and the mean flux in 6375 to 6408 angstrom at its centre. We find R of 0.008 mag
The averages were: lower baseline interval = 7.65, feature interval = 7.53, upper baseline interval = 7.56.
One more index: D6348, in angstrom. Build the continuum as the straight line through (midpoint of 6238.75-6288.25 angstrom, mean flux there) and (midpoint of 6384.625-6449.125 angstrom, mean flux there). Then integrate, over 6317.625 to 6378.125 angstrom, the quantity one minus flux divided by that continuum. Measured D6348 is -1.19 angstrom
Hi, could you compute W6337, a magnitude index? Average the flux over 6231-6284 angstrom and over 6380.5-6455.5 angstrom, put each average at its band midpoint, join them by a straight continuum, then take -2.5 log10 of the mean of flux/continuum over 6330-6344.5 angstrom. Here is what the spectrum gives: -0.03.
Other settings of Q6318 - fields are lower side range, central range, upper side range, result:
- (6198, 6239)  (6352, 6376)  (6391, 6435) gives -0.11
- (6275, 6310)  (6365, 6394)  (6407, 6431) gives -0.38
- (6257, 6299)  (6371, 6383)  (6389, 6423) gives -0.37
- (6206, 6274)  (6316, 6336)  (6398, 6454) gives -0.31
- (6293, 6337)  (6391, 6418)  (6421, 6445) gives 0.24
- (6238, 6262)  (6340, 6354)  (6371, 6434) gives -0.57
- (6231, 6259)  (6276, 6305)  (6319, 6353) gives -0.40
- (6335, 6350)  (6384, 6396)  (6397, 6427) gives -0.02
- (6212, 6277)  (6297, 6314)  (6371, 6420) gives 0.06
